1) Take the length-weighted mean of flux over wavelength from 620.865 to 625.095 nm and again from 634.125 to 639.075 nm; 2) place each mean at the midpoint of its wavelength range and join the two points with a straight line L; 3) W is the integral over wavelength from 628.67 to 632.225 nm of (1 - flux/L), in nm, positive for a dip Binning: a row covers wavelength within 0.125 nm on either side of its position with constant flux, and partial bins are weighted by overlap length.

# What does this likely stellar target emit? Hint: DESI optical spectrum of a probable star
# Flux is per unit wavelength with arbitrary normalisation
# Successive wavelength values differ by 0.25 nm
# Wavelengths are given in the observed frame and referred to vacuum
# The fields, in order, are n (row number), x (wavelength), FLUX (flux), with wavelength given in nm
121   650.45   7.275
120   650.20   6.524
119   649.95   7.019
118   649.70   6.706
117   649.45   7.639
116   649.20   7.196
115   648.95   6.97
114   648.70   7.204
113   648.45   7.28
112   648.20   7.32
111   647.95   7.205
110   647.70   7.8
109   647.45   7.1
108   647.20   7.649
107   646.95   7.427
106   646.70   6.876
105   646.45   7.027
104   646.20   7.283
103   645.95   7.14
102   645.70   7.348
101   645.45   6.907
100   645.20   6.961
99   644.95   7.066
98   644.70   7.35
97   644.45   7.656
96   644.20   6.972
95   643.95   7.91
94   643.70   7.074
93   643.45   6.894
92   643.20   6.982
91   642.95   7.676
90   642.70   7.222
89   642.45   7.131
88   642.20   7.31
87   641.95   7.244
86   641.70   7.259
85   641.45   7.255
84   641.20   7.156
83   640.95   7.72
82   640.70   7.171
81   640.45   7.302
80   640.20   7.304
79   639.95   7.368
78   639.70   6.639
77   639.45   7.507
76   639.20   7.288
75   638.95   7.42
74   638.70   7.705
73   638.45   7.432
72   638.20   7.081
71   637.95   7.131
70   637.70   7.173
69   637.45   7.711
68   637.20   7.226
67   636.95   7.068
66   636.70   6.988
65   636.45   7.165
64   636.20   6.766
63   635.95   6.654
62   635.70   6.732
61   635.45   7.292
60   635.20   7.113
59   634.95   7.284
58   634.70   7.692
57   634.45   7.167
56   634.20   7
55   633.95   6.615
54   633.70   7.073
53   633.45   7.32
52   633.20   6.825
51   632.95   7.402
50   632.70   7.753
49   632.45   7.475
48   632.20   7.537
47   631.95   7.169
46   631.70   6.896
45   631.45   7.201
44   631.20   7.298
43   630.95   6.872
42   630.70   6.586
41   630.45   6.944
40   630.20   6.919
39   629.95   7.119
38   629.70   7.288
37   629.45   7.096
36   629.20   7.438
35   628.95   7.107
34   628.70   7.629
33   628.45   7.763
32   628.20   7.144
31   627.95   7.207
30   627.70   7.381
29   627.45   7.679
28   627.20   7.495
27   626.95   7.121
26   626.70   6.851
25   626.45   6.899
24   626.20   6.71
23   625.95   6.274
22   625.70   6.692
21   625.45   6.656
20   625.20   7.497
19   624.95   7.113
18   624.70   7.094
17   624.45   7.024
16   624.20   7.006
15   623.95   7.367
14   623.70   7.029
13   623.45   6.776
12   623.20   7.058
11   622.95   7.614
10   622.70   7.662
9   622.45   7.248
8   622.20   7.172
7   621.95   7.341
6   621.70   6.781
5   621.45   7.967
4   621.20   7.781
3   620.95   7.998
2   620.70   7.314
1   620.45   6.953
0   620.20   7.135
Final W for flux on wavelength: 0.06 nm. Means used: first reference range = 7.29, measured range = 7.12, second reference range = 7.19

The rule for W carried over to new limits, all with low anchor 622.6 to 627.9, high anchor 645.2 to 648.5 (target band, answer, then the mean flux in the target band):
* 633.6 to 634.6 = 0.025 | 6.98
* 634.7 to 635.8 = -0.002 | 7.18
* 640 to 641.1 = -0.025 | 7.37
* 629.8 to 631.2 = 0.039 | 6.93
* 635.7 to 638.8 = 0.011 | 7.15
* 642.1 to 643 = -0.011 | 7.31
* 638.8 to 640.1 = -0.011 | 7.25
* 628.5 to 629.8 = -0.040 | 7.34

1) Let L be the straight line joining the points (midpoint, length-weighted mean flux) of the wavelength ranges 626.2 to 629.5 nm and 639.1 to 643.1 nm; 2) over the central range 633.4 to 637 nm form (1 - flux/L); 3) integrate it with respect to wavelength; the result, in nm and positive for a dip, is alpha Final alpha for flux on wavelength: 0.11 nm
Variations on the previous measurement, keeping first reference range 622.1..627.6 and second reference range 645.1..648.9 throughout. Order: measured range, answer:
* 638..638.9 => -0.026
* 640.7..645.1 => -0.046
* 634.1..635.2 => -0.018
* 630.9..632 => 0.006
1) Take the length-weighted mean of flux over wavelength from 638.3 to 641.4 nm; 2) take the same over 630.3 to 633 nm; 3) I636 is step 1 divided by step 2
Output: 1.0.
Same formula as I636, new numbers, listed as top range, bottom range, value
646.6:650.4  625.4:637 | 1.01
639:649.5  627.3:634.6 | 1.01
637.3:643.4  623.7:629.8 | 1.02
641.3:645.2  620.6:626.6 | 1.01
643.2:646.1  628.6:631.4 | 1.01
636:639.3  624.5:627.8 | 1.03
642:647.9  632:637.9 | 1.01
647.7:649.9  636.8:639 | 0.99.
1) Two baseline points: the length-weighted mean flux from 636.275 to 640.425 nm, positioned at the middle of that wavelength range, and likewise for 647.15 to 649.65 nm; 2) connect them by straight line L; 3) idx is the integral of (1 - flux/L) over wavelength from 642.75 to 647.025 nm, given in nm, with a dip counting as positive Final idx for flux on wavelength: 0.05 nm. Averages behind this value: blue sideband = 7.26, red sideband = 7.31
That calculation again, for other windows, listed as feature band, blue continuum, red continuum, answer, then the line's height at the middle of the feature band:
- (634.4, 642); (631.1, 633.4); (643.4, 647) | 0.02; 7.24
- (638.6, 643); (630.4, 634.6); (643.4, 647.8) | -0.06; 7.21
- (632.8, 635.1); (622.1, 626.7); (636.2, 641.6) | 0.01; 7.19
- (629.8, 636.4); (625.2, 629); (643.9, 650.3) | 0.04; 7.15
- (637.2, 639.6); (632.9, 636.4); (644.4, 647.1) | -0.09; 7.1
